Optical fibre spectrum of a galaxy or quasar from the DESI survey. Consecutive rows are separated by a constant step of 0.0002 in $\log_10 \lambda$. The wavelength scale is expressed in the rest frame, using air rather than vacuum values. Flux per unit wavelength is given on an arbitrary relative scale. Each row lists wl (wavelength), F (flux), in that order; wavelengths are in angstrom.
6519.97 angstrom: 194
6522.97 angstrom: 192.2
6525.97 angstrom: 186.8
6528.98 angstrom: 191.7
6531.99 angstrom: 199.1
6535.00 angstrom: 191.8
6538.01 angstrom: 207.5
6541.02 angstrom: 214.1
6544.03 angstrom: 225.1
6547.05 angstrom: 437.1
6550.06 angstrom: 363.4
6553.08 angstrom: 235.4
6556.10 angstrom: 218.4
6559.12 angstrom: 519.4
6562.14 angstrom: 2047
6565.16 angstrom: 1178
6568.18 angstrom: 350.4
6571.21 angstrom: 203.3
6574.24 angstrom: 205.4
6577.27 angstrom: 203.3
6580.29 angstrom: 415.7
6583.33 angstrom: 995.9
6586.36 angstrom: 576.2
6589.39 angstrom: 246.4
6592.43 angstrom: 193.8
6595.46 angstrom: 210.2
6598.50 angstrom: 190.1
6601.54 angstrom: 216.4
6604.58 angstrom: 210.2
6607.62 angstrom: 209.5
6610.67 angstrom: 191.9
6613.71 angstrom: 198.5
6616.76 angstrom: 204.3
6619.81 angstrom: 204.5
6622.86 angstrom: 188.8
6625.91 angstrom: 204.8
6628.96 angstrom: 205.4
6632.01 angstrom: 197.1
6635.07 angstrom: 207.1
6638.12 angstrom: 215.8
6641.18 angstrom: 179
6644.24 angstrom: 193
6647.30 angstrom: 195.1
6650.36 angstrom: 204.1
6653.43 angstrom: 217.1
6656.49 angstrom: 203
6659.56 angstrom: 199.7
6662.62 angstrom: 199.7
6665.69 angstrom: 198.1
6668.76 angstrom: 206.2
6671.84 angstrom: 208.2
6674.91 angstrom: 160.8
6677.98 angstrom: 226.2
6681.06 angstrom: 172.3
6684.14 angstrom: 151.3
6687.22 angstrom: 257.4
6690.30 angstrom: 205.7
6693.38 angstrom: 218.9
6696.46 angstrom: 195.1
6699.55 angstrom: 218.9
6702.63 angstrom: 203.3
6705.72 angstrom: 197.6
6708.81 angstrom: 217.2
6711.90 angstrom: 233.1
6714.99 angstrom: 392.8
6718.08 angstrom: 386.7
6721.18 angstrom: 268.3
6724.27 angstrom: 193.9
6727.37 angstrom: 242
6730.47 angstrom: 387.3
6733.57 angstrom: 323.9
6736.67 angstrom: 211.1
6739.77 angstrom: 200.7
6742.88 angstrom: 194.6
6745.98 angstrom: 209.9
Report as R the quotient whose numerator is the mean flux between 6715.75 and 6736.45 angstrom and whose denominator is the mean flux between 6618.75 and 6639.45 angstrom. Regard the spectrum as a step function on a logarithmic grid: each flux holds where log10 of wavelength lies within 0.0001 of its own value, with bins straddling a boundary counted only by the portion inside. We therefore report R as 1.5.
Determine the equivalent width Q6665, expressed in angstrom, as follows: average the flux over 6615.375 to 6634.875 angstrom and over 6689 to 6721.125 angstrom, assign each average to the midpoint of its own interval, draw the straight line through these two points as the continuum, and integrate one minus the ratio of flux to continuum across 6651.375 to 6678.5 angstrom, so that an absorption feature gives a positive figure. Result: 2.8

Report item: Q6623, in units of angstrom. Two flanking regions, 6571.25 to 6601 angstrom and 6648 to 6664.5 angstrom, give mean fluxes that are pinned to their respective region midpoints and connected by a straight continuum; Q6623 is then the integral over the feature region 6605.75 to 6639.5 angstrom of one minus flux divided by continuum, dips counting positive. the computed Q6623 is 8.5 angstrom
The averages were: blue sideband 347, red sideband 204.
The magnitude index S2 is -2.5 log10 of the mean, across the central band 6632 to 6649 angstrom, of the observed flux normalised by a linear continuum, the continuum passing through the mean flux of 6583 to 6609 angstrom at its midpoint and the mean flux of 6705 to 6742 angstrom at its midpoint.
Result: 0.437 mag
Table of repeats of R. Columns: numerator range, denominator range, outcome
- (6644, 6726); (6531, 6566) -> 0.44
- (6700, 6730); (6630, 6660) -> 1.31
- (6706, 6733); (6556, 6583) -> 0.46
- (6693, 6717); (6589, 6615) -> 1.16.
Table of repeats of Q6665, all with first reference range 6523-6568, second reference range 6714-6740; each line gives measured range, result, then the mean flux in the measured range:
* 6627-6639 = 5.4 angstrom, 206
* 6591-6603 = 6.0 angstrom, 203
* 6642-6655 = 5.7 angstrom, 201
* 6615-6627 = 5.7 angstrom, 200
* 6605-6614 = 4.4 angstrom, 201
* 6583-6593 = -1.5 angstrom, 474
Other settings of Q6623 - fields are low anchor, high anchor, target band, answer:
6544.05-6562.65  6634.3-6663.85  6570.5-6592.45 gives 1.5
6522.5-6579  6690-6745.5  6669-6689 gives 6.2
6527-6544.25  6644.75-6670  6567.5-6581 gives -4.0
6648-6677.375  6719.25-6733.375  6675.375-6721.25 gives 2.5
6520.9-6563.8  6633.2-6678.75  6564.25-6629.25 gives -1.1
